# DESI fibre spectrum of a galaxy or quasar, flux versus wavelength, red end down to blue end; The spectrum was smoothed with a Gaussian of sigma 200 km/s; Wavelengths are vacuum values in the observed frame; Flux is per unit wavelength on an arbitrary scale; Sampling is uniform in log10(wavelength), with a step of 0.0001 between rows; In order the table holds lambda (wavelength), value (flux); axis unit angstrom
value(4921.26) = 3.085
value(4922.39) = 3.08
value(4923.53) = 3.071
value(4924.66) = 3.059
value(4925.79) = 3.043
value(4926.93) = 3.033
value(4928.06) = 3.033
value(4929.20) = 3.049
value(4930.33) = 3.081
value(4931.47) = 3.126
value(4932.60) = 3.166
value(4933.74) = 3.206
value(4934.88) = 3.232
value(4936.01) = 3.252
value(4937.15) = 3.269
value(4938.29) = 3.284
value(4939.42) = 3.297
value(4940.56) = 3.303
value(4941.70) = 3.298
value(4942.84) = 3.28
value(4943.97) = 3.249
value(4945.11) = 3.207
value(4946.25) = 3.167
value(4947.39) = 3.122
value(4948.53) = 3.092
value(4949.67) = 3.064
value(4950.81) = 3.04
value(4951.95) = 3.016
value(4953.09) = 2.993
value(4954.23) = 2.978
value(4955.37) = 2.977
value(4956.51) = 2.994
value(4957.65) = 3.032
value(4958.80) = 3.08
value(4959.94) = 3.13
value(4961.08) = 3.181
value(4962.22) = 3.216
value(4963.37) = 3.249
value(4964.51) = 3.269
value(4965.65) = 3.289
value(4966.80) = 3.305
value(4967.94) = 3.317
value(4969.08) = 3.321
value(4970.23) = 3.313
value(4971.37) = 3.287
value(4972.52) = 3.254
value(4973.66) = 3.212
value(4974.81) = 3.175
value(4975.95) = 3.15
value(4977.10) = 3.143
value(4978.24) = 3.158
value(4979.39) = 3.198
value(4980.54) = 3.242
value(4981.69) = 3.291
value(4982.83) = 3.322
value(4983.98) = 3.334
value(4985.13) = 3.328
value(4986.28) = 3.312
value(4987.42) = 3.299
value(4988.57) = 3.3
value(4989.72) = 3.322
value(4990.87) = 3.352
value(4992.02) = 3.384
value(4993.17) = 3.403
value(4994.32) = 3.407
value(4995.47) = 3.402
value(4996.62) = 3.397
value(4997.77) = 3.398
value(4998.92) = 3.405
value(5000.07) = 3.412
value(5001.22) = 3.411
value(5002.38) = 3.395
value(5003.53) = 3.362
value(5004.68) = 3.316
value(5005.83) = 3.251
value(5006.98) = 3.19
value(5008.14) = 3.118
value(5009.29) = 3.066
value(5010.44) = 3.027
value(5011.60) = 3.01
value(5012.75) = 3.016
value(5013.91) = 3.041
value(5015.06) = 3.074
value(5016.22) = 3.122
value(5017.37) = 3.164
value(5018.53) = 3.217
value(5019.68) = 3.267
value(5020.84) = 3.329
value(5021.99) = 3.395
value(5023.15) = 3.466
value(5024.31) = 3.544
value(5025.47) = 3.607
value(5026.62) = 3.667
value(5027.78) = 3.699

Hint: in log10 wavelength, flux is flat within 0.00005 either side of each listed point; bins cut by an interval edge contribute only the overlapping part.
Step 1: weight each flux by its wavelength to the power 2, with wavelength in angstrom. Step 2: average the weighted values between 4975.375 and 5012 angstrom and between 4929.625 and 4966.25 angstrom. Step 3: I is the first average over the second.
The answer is 1.06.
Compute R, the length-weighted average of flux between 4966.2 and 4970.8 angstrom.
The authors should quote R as 3.31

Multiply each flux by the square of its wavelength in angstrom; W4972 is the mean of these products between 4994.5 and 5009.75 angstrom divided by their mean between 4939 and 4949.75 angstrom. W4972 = 1.1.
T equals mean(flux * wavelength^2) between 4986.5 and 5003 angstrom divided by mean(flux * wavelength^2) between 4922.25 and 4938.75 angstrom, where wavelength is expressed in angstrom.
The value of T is 1.1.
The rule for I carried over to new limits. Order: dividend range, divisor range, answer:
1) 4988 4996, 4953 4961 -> 1.12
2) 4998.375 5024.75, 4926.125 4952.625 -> 1.05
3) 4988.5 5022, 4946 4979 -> 1.05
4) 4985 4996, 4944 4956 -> 1.11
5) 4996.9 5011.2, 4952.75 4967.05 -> 1.07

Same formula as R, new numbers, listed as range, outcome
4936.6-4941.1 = 3.29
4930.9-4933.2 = 3.15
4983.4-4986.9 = 3.33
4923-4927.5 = 3.06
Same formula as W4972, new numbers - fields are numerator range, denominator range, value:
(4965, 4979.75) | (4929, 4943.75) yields 1.02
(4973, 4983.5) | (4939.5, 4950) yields 1.02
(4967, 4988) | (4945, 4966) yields 1.06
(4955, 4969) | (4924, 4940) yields 1.02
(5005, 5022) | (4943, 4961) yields 1.05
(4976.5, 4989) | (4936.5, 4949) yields 1.03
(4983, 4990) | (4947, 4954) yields 1.10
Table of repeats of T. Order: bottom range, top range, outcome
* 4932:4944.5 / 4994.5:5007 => 1.06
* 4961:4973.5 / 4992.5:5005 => 1.05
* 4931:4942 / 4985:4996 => 1.06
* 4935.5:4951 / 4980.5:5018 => 1.04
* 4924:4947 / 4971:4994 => 1.05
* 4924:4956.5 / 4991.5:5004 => 1.11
